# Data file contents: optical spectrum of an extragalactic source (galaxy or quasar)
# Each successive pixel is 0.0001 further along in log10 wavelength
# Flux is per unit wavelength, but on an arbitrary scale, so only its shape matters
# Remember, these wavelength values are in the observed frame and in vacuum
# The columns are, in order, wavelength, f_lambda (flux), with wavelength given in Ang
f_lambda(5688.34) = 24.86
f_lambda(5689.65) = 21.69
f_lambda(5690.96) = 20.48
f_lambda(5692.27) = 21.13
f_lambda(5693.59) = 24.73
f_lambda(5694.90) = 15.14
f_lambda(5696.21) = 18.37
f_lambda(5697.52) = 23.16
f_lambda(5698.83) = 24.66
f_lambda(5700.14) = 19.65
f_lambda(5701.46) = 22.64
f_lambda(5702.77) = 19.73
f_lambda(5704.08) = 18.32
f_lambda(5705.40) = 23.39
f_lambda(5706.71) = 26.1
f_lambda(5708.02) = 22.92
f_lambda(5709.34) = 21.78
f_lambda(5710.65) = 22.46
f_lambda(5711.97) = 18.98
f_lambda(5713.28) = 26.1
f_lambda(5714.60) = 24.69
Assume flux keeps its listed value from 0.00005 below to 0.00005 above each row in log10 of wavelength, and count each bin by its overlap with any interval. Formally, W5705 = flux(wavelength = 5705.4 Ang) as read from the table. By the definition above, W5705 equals 23.39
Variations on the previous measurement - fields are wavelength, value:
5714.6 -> 24.69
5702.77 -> 19.73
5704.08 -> 18.32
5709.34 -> 21.78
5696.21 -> 18.37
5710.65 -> 22.46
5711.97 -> 18.98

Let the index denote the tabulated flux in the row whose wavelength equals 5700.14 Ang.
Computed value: 19.65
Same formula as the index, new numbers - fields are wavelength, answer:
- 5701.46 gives 22.64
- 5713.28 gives 26.1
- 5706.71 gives 26.1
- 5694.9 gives 15.14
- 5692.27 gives 21.13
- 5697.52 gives 23.16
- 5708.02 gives 22.92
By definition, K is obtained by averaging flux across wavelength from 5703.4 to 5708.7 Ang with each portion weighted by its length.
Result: 22.7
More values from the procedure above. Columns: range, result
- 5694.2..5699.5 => 20.4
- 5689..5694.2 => 21.9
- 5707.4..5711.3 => 22.4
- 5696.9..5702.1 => 22.5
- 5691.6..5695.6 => 20.3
